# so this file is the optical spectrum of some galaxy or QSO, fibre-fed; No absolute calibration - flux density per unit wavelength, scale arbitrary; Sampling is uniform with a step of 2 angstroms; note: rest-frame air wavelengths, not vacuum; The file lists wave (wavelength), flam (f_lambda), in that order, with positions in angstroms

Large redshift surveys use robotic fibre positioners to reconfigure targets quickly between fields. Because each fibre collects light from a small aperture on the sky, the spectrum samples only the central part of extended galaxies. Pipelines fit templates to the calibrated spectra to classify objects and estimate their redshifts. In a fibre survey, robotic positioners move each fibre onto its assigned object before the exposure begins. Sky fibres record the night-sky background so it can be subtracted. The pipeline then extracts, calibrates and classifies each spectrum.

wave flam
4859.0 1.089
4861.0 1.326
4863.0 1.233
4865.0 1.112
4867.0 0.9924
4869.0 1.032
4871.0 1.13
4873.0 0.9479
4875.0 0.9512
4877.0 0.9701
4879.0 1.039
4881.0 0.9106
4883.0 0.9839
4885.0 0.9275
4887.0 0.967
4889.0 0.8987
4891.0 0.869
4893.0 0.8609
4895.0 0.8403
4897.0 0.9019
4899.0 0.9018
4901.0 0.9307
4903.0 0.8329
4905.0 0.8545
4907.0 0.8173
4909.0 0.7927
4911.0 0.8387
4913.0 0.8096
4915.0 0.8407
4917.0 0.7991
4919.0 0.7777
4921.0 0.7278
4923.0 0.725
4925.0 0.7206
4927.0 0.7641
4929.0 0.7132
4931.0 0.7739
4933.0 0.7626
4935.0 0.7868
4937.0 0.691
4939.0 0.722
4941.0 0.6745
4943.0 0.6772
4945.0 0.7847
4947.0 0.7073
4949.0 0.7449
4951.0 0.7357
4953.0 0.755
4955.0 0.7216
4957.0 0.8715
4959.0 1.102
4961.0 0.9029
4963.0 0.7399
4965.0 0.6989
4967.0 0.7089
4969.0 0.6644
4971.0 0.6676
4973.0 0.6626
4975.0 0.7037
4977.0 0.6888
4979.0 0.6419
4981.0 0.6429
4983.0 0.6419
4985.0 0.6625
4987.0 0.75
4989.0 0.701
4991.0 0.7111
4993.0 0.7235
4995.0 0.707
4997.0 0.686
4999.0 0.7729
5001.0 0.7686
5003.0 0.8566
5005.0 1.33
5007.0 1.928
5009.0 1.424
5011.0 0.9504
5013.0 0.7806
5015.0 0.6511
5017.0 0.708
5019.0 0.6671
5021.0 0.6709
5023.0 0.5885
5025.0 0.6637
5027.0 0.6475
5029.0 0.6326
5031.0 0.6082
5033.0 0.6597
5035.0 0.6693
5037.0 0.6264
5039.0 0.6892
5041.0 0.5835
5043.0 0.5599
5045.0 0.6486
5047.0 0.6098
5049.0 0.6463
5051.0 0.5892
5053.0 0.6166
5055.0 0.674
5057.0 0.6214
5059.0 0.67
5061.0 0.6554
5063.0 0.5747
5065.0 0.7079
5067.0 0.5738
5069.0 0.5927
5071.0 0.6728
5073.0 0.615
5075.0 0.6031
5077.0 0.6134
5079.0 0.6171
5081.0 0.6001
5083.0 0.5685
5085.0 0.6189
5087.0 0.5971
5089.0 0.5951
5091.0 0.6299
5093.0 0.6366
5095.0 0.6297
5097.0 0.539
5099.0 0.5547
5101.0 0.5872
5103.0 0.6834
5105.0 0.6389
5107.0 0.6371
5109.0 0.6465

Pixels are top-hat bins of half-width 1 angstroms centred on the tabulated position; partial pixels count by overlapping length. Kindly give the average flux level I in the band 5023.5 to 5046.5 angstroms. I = 0.634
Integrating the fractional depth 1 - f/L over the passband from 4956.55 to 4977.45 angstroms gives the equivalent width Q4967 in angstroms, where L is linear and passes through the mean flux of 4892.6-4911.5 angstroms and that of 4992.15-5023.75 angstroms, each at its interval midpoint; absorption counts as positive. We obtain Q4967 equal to 2.7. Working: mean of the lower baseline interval 0.858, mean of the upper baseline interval 0.891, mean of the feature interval 0.764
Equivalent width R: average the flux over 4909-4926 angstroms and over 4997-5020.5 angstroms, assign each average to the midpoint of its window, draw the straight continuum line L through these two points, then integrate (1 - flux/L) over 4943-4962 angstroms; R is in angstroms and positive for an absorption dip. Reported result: 1.02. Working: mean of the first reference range 0.781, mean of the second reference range 0.966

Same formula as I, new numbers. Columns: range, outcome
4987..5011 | 0.955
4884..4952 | 0.799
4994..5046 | 0.788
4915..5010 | 0.79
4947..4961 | 0.819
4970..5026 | 0.798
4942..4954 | 0.734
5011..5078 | 0.644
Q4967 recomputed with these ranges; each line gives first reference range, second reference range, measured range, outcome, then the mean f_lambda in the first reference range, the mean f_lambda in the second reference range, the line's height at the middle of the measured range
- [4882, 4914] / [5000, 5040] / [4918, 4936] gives 2.38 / 0.877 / 0.826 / 0.865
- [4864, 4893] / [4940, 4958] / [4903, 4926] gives 1.72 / 0.977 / 0.741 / 0.857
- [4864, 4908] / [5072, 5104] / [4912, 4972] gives 6.18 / 0.94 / 0.606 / 0.847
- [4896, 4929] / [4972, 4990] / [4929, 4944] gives 0.76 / 0.812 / 0.677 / 0.765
